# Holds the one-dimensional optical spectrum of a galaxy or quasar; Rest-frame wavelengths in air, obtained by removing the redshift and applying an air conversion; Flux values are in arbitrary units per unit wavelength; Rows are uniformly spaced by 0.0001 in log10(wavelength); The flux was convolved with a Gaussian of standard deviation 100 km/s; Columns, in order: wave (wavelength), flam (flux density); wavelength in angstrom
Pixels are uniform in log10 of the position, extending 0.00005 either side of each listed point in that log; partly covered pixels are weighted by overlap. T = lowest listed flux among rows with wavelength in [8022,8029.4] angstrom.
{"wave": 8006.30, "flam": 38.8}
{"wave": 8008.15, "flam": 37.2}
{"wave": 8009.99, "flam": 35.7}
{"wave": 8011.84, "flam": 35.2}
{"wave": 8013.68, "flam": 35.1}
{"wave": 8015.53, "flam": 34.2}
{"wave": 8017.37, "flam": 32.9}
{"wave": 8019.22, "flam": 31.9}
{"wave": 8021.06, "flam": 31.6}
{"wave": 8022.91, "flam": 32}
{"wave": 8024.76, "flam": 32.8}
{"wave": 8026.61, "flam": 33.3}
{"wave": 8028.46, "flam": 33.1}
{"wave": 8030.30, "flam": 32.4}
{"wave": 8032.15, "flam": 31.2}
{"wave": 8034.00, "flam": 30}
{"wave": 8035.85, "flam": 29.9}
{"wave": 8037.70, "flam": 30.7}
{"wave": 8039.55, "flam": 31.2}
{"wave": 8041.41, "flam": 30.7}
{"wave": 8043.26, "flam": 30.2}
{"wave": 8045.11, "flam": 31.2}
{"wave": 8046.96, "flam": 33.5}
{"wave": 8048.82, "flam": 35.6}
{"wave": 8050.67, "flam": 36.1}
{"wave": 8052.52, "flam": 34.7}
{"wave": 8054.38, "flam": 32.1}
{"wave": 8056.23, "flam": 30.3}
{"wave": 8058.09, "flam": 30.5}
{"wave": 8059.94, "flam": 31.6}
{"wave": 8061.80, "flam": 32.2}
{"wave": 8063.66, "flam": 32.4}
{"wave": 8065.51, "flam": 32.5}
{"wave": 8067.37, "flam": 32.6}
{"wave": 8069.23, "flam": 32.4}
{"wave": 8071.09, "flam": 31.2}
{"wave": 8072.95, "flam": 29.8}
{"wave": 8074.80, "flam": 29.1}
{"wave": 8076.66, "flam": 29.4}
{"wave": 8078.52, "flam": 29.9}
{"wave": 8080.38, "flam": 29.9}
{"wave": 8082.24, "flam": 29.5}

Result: 32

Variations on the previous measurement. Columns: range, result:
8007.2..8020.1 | 31.9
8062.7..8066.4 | 32.4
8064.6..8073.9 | 29.8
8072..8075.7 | 29.1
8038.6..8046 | 30.2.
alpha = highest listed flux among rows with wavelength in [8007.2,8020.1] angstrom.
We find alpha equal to 37.2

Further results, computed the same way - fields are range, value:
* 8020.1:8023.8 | 32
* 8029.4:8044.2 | 32.4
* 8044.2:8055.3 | 36.1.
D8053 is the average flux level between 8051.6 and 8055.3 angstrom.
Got 33.3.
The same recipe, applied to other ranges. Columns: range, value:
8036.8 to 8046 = 30.8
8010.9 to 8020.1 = 33.9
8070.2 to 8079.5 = 29.9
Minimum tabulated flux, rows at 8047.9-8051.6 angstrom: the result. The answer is 35.6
